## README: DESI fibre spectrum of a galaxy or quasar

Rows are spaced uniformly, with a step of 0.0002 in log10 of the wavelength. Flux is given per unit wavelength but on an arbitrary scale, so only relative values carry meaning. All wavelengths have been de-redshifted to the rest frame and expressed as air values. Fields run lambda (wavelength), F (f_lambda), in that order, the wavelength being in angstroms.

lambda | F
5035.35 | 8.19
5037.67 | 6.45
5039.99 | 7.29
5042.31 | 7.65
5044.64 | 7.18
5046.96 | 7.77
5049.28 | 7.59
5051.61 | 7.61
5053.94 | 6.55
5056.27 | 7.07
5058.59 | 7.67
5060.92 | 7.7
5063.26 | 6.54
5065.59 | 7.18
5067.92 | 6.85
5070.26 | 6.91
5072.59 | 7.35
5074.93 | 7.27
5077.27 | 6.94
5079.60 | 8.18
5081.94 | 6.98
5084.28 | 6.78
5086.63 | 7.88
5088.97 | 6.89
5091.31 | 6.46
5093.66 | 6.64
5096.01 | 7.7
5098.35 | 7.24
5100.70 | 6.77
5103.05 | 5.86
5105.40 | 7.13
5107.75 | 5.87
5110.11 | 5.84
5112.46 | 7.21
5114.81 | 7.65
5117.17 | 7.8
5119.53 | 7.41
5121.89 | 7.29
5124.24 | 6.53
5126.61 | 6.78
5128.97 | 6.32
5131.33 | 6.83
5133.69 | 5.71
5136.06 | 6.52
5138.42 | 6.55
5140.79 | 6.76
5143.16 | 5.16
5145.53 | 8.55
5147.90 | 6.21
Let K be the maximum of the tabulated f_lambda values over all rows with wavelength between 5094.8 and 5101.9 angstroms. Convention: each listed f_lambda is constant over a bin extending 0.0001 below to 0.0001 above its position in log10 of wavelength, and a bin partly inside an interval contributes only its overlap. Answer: 7.7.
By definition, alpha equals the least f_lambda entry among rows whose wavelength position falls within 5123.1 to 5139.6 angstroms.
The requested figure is 5.71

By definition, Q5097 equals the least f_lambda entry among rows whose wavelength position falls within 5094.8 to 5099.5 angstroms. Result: 7.24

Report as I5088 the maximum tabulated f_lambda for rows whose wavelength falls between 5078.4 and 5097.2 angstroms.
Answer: 8.18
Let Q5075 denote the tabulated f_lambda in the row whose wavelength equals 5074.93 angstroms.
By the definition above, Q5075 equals 7.27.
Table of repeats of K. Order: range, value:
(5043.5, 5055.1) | 7.77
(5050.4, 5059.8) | 7.67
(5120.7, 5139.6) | 7.29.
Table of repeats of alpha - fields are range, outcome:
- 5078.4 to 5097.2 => 6.46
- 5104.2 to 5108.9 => 5.87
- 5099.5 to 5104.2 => 5.86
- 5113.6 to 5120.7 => 7.41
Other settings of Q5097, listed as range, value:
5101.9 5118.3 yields 5.84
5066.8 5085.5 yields 6.78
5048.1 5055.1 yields 6.55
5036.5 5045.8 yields 6.45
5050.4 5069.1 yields 6.54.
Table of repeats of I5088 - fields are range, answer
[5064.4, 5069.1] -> 7.18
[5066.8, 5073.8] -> 7.35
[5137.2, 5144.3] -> 6.76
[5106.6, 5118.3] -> 7.8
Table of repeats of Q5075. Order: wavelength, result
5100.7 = 6.77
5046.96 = 7.77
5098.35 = 7.24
